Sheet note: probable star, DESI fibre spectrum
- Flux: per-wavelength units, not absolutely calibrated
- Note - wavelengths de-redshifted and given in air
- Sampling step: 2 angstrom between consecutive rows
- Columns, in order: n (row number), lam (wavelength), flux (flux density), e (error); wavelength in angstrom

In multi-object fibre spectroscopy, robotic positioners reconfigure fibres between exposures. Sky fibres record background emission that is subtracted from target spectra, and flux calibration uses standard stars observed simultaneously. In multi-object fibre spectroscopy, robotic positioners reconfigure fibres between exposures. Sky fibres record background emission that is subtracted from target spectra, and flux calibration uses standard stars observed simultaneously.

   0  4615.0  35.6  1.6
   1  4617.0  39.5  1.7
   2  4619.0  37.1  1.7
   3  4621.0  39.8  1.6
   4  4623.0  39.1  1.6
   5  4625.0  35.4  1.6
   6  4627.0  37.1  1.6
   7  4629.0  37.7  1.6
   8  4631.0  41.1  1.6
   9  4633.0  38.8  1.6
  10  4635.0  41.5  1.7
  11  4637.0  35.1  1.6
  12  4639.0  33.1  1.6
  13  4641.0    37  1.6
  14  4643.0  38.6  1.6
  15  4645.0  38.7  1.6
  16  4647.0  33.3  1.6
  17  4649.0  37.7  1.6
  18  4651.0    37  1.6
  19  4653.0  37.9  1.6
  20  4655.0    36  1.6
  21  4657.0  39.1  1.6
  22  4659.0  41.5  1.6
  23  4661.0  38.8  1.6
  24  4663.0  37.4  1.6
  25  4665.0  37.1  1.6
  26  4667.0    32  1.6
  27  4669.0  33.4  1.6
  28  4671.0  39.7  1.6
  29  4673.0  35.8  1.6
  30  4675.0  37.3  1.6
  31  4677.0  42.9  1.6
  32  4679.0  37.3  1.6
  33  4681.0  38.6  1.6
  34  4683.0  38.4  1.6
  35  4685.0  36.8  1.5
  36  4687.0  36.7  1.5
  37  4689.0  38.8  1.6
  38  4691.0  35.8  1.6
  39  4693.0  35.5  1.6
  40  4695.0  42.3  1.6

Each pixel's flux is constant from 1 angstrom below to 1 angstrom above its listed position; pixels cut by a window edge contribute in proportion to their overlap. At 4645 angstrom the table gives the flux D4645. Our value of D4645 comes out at 38.7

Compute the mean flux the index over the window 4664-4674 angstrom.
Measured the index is 35.6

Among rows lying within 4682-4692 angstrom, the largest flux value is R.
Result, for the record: 38.8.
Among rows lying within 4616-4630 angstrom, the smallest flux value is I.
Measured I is 35.4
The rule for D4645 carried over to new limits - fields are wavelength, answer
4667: 32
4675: 37.3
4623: 39.1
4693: 35.5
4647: 33.3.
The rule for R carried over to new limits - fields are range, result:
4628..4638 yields 41.5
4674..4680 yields 42.9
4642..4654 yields 38.7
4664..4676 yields 39.7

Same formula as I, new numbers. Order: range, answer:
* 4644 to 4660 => 33.3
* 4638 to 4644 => 33.1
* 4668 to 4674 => 33.4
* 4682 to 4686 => 36.8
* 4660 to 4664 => 37.4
